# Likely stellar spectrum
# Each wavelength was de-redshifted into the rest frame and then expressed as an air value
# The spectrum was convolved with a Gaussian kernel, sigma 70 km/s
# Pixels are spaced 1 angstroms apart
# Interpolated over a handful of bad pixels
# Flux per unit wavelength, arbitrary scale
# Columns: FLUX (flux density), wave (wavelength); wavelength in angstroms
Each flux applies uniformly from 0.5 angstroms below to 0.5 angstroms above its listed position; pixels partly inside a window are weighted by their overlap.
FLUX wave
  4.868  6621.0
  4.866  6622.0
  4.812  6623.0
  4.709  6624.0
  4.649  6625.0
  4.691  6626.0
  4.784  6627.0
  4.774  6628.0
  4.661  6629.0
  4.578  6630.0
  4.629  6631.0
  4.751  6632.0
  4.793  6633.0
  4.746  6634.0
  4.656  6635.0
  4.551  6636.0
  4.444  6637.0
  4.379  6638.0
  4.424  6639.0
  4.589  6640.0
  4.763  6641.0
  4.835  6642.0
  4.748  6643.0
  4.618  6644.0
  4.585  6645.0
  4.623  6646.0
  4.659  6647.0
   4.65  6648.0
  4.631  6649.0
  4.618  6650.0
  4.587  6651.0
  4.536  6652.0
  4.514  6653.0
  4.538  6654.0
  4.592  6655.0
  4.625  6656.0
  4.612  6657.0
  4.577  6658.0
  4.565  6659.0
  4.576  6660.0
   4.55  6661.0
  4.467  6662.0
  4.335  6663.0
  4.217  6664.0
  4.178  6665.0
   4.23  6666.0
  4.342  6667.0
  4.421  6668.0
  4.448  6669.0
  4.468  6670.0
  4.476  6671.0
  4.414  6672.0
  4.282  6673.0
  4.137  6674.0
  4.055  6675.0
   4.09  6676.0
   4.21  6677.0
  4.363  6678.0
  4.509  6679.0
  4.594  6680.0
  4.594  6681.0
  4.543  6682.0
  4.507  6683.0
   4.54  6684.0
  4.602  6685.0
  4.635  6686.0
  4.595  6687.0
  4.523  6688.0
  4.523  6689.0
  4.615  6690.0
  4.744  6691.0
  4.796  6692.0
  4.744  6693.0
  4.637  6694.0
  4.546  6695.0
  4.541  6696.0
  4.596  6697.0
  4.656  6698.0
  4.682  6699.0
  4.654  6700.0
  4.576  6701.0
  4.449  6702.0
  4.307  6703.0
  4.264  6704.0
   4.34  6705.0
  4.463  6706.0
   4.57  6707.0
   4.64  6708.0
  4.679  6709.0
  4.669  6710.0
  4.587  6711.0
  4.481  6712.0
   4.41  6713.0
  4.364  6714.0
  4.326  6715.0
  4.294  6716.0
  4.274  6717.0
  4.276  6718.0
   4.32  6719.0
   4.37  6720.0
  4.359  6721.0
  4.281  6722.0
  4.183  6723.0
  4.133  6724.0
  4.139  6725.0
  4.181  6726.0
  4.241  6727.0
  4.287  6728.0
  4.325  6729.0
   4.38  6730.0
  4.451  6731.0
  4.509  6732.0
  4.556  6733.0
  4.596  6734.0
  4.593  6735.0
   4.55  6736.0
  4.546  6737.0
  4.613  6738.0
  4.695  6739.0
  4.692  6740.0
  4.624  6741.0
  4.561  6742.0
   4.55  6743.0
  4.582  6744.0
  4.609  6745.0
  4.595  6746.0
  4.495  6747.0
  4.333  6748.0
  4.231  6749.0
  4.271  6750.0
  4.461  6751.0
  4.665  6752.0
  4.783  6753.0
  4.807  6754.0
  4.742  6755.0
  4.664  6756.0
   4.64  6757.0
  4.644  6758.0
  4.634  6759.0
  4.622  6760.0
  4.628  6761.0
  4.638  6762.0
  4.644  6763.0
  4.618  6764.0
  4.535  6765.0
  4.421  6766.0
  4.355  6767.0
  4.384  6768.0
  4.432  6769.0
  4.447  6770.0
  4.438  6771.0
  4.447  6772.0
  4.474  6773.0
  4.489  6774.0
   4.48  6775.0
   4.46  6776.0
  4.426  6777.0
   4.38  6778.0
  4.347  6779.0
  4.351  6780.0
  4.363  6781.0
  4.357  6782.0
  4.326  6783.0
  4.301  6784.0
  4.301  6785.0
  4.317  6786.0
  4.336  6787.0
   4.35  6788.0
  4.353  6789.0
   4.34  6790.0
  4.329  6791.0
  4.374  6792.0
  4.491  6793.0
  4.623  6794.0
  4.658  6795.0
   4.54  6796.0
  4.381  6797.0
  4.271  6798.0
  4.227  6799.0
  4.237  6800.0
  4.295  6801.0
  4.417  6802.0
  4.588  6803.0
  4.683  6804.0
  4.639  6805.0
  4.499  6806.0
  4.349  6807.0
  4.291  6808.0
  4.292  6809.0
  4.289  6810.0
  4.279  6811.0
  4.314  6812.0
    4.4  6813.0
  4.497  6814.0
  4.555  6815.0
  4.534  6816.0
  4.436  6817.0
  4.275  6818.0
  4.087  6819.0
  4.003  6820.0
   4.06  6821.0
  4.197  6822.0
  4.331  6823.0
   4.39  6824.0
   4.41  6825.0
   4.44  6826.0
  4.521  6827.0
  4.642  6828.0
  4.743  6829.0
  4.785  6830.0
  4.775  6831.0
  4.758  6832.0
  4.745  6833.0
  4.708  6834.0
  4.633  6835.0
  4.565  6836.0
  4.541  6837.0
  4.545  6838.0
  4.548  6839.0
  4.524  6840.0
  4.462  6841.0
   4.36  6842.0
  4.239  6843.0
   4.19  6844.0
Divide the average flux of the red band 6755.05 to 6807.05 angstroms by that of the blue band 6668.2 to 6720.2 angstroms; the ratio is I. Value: 0.99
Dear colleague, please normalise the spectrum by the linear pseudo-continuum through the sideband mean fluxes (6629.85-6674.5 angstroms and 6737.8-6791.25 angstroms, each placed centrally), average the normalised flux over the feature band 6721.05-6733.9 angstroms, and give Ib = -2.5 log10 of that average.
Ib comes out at 0.05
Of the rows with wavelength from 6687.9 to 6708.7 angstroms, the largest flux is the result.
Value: 4.796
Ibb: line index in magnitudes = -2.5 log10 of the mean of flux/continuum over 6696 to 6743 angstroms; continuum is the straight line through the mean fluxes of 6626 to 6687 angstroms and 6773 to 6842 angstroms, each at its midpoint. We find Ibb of 0.01 mag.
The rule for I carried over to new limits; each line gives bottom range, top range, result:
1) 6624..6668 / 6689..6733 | 0.97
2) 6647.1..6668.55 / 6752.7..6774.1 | 1.02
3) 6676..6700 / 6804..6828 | 0.96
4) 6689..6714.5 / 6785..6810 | 0.97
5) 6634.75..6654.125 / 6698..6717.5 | 0.97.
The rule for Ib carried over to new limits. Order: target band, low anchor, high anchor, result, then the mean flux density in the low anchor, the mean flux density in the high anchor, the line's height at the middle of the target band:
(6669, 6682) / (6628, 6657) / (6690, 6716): 0.053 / 4.62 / 4.55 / 4.58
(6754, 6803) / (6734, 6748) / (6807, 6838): 0.017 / 4.58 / 4.45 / 4.52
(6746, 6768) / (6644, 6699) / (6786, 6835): -0.024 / 4.51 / 4.43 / 4.46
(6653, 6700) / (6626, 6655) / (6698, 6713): 0.020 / 4.63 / 4.53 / 4.57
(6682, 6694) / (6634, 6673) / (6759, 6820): -0.028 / 4.53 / 4.42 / 4.5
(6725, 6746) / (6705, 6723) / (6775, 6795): -0.022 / 4.42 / 4.38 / 4.41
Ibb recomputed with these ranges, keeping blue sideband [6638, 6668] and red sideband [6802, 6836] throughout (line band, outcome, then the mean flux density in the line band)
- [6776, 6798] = 0.02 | 4.39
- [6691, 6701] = -0.03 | 4.65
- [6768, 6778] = 0.01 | 4.45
